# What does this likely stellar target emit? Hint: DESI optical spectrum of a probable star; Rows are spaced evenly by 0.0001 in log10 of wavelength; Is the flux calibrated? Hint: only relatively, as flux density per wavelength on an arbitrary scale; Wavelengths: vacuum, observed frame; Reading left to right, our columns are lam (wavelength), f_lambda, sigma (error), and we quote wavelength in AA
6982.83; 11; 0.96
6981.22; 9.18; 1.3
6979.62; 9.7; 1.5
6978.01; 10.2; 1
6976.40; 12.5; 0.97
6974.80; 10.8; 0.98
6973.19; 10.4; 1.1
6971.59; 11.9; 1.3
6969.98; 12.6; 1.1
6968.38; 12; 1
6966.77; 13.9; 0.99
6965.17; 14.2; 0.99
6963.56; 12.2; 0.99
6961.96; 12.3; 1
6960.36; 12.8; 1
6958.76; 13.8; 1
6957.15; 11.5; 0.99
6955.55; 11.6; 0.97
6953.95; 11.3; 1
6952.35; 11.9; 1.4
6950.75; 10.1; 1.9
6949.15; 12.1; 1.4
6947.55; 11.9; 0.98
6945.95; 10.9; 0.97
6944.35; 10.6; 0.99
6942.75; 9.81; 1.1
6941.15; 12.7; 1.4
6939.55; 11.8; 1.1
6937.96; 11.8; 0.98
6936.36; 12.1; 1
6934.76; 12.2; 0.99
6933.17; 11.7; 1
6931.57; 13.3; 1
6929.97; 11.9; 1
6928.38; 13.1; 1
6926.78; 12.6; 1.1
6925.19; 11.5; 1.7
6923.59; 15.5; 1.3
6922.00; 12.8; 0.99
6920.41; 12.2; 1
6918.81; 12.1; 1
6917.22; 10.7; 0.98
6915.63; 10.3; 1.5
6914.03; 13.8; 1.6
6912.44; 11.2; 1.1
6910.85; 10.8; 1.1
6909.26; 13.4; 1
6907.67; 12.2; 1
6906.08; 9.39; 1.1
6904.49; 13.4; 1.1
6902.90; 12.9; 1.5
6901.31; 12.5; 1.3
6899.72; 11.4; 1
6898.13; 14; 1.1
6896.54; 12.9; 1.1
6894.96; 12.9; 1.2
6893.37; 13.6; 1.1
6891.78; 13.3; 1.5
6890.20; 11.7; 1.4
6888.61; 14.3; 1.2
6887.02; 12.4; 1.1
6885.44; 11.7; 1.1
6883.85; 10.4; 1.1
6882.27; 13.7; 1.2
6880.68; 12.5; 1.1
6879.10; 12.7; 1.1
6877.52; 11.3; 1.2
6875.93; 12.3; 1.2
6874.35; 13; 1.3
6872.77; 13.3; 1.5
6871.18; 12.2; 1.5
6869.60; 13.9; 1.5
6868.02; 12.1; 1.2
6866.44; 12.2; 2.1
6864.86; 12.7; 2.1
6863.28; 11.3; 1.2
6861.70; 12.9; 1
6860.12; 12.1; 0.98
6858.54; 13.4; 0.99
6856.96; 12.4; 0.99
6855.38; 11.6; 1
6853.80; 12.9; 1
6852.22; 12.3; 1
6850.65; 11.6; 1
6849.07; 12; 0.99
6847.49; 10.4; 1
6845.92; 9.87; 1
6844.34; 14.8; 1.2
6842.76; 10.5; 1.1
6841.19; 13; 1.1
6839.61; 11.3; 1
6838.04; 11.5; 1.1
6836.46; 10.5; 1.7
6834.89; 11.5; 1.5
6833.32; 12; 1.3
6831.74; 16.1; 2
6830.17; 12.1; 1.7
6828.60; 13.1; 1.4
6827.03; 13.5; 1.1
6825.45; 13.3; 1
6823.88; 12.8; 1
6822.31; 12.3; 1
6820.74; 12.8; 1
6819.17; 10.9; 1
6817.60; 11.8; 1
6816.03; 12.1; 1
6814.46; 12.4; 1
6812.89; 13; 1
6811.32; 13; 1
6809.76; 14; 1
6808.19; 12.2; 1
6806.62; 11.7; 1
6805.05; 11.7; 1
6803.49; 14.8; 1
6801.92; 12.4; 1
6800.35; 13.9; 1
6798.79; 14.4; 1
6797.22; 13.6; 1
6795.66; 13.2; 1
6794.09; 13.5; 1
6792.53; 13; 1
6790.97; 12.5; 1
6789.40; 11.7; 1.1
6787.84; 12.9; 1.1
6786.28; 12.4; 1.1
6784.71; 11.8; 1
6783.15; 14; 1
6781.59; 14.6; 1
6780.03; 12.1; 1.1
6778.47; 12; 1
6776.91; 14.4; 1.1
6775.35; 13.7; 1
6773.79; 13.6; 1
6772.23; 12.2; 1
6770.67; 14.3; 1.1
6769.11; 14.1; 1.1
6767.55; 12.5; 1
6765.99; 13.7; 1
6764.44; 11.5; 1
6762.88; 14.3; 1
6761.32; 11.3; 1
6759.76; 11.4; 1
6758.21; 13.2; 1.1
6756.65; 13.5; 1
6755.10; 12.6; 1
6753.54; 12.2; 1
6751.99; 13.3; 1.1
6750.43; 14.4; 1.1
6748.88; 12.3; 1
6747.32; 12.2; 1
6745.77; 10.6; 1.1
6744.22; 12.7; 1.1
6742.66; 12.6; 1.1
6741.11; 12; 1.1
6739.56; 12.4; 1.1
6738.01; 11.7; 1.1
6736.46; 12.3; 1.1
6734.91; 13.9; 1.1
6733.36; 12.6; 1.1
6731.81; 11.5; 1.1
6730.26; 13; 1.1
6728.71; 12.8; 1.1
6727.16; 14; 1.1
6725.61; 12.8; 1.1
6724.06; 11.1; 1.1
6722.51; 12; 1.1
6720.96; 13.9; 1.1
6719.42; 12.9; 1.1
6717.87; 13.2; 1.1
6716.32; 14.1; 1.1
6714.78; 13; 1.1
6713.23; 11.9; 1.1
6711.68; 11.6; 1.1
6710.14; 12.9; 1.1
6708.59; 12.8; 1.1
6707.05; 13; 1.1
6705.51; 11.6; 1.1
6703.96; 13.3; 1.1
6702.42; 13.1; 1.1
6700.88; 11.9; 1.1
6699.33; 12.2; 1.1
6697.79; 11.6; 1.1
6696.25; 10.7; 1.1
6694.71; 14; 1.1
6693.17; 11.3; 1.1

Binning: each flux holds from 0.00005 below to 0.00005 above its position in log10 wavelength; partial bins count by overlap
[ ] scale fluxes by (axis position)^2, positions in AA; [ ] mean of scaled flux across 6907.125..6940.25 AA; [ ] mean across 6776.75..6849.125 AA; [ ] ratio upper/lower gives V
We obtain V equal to 1.0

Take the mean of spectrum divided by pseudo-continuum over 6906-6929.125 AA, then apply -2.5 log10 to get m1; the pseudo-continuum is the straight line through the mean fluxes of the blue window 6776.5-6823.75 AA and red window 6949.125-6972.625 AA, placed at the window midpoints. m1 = 0.02 mag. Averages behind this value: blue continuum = 12.8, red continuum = 12.3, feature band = 12.2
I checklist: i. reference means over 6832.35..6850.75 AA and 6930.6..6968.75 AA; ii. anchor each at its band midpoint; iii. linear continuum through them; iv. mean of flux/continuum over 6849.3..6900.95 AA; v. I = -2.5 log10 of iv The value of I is -0.070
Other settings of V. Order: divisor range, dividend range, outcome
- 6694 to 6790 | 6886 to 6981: 1.01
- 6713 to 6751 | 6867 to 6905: 1.05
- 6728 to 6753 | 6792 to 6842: 1.04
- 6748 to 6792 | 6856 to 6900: 1.01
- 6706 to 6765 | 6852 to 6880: 1.03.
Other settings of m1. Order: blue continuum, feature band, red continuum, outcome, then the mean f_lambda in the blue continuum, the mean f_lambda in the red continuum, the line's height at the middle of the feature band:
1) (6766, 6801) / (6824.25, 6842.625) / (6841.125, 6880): 0.01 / 13.2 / 12.3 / 12.6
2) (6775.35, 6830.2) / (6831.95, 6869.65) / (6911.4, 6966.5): 0.05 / 12.9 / 12.1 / 12.6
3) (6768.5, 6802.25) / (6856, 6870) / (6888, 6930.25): 0.02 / 13.2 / 12.5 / 12.7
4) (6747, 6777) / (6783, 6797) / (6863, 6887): 0.01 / 13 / 12.4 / 12.9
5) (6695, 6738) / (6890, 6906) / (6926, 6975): -0.05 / 12.6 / 12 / 12.1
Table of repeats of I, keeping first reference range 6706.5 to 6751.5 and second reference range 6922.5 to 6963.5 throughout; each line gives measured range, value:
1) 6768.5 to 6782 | -0.08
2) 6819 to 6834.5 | -0.05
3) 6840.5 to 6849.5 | 0.05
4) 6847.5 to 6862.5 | 0.00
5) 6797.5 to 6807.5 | -0.06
